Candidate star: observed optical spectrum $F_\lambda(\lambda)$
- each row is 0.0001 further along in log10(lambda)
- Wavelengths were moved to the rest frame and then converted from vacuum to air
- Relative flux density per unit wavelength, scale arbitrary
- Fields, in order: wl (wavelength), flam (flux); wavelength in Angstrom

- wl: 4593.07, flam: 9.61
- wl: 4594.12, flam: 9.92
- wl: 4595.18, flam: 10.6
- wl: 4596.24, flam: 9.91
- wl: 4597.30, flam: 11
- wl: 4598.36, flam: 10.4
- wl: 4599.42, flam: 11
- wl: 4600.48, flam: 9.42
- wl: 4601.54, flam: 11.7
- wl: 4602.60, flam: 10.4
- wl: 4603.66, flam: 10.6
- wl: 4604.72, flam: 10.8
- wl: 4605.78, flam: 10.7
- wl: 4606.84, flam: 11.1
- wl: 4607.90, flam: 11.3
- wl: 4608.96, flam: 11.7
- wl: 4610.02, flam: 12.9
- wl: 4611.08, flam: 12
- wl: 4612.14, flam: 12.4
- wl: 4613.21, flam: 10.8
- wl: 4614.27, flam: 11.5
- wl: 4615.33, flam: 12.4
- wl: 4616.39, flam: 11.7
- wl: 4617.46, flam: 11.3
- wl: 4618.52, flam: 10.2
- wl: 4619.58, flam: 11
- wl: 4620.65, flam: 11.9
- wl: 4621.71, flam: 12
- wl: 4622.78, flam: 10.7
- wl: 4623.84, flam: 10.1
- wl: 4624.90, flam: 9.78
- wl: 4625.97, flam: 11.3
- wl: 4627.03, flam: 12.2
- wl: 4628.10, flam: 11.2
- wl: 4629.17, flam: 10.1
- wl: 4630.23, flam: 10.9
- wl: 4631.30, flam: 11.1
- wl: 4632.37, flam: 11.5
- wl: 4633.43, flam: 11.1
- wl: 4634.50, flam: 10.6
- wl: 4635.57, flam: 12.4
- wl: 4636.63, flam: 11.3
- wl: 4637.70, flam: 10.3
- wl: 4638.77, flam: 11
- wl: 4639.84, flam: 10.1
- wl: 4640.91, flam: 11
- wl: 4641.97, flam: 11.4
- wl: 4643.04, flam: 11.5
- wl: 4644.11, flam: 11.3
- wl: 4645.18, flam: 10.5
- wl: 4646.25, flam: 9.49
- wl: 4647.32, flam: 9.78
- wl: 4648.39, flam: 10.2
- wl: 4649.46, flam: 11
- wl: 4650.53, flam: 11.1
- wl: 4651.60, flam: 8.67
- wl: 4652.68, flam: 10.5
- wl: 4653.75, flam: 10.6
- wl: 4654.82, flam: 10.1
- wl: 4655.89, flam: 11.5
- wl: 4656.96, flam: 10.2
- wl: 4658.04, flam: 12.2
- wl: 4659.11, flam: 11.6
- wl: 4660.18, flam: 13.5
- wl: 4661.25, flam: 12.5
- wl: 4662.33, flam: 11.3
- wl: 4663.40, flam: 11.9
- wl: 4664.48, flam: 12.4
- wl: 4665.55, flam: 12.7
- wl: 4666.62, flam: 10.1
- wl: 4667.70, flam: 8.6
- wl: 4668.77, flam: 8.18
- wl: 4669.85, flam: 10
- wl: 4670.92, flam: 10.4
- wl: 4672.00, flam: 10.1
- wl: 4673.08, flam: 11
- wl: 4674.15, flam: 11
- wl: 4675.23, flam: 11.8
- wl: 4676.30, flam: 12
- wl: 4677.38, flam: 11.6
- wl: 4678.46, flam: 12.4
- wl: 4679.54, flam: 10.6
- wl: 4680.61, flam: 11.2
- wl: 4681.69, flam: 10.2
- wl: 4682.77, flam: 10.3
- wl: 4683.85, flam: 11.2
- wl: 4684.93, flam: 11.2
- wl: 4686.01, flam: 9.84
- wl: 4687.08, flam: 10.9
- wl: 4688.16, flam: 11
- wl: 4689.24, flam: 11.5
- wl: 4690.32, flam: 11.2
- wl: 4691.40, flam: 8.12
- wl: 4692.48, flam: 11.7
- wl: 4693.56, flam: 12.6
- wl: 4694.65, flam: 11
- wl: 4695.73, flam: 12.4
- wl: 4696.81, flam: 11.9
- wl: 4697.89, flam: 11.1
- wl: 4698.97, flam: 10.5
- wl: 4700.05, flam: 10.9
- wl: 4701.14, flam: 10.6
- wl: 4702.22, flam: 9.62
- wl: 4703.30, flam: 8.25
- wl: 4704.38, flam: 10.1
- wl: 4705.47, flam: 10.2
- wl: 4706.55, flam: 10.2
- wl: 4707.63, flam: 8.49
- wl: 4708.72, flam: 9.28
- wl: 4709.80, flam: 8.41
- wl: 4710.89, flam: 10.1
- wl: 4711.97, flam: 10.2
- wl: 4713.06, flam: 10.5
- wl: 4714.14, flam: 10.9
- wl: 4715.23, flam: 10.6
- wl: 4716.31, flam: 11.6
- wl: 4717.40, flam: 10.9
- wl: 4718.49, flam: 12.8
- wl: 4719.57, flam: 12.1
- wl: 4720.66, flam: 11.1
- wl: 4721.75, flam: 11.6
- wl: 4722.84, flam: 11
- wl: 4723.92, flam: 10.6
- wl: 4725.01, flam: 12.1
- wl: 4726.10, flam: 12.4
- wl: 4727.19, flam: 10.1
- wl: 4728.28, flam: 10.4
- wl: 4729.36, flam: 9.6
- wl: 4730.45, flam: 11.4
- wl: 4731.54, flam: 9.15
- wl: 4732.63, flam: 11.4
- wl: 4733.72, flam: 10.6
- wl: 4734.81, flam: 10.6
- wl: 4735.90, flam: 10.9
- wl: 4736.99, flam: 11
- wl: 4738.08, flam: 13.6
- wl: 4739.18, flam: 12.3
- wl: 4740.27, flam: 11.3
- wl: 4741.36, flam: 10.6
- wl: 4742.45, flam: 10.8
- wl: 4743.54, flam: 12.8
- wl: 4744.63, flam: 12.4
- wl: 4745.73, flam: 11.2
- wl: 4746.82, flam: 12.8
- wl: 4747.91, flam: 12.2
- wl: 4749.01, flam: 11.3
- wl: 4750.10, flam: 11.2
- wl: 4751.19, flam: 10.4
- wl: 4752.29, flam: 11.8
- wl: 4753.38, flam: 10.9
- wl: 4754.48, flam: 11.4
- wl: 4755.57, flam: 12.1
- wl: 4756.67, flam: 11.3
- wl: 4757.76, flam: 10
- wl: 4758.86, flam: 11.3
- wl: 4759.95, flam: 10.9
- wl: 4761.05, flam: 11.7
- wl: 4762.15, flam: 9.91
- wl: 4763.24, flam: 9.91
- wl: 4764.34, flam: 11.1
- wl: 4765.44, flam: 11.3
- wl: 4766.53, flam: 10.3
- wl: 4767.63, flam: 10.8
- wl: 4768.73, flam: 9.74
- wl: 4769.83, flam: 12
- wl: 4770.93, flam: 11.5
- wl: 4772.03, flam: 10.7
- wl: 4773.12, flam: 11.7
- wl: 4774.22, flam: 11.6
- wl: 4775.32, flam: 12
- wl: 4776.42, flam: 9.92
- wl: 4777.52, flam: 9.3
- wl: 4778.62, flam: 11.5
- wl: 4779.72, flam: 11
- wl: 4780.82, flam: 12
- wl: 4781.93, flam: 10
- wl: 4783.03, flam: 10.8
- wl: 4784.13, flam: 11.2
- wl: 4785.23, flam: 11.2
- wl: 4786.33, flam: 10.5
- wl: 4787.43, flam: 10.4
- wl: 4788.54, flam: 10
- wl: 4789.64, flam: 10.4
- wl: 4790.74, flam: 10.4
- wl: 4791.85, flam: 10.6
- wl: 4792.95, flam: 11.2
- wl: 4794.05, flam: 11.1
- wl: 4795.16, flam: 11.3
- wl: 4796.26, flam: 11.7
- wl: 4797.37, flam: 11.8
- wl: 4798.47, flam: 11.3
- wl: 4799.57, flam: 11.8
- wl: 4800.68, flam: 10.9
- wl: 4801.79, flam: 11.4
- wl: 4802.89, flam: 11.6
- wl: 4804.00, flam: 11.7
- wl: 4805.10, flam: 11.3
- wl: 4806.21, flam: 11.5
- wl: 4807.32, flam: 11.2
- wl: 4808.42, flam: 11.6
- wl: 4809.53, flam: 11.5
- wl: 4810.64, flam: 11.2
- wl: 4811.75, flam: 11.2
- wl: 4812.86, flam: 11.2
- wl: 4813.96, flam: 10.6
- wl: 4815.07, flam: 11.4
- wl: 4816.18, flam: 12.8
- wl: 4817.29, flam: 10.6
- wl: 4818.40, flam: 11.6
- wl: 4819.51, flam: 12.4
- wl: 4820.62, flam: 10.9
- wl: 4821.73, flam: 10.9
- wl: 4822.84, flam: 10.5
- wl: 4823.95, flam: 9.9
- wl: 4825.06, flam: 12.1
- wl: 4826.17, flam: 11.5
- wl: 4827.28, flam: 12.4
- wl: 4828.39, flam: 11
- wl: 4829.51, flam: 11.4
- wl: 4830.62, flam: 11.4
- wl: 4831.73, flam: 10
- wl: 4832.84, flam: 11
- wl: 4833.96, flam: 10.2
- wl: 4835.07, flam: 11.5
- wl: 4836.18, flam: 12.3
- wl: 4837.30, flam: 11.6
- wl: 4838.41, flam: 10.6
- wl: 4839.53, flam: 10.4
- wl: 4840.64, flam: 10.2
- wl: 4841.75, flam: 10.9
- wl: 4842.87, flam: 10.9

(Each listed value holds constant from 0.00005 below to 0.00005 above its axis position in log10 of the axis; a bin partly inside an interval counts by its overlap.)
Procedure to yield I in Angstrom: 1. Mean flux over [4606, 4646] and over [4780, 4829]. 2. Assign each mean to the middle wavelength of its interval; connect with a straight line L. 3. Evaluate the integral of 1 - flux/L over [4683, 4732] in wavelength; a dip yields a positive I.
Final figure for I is 2.23 Angstrom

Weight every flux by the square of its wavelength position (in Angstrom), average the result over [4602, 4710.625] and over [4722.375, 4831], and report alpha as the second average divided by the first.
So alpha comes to 1.08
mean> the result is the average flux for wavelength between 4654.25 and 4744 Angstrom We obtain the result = 10.9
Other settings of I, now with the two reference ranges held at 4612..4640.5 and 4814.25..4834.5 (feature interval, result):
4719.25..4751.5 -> -0.37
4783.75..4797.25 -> 0.41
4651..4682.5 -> 0.43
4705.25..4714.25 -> 1.14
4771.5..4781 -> 0.12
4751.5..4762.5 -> 0.04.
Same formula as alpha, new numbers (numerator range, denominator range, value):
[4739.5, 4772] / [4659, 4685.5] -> 1.05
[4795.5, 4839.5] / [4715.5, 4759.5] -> 1.03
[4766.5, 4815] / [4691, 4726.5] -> 1.07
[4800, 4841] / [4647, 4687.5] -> 1.10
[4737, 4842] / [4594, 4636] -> 1.09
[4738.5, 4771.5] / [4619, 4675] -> 1.08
